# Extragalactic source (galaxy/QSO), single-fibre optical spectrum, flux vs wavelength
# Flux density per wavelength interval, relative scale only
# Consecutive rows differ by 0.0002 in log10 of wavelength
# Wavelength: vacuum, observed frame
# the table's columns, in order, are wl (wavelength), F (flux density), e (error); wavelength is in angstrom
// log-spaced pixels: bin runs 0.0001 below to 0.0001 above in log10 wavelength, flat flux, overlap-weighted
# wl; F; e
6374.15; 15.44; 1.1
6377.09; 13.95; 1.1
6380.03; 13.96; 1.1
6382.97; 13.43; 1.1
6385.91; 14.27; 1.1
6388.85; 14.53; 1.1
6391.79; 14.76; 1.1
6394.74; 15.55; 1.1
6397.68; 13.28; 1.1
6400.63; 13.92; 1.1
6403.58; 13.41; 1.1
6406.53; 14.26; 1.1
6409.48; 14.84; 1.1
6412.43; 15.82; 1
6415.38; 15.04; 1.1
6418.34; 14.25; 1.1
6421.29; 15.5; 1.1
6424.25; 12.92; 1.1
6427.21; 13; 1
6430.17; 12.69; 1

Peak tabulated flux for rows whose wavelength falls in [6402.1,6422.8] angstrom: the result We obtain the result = 15.82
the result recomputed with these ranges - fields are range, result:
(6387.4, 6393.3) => 14.76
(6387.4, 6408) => 15.55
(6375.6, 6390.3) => 14.53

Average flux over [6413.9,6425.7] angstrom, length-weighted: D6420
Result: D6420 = 14.4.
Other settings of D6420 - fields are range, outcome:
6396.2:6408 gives 13.7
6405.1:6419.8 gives 14.8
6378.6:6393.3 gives 14.2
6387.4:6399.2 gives 14.5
